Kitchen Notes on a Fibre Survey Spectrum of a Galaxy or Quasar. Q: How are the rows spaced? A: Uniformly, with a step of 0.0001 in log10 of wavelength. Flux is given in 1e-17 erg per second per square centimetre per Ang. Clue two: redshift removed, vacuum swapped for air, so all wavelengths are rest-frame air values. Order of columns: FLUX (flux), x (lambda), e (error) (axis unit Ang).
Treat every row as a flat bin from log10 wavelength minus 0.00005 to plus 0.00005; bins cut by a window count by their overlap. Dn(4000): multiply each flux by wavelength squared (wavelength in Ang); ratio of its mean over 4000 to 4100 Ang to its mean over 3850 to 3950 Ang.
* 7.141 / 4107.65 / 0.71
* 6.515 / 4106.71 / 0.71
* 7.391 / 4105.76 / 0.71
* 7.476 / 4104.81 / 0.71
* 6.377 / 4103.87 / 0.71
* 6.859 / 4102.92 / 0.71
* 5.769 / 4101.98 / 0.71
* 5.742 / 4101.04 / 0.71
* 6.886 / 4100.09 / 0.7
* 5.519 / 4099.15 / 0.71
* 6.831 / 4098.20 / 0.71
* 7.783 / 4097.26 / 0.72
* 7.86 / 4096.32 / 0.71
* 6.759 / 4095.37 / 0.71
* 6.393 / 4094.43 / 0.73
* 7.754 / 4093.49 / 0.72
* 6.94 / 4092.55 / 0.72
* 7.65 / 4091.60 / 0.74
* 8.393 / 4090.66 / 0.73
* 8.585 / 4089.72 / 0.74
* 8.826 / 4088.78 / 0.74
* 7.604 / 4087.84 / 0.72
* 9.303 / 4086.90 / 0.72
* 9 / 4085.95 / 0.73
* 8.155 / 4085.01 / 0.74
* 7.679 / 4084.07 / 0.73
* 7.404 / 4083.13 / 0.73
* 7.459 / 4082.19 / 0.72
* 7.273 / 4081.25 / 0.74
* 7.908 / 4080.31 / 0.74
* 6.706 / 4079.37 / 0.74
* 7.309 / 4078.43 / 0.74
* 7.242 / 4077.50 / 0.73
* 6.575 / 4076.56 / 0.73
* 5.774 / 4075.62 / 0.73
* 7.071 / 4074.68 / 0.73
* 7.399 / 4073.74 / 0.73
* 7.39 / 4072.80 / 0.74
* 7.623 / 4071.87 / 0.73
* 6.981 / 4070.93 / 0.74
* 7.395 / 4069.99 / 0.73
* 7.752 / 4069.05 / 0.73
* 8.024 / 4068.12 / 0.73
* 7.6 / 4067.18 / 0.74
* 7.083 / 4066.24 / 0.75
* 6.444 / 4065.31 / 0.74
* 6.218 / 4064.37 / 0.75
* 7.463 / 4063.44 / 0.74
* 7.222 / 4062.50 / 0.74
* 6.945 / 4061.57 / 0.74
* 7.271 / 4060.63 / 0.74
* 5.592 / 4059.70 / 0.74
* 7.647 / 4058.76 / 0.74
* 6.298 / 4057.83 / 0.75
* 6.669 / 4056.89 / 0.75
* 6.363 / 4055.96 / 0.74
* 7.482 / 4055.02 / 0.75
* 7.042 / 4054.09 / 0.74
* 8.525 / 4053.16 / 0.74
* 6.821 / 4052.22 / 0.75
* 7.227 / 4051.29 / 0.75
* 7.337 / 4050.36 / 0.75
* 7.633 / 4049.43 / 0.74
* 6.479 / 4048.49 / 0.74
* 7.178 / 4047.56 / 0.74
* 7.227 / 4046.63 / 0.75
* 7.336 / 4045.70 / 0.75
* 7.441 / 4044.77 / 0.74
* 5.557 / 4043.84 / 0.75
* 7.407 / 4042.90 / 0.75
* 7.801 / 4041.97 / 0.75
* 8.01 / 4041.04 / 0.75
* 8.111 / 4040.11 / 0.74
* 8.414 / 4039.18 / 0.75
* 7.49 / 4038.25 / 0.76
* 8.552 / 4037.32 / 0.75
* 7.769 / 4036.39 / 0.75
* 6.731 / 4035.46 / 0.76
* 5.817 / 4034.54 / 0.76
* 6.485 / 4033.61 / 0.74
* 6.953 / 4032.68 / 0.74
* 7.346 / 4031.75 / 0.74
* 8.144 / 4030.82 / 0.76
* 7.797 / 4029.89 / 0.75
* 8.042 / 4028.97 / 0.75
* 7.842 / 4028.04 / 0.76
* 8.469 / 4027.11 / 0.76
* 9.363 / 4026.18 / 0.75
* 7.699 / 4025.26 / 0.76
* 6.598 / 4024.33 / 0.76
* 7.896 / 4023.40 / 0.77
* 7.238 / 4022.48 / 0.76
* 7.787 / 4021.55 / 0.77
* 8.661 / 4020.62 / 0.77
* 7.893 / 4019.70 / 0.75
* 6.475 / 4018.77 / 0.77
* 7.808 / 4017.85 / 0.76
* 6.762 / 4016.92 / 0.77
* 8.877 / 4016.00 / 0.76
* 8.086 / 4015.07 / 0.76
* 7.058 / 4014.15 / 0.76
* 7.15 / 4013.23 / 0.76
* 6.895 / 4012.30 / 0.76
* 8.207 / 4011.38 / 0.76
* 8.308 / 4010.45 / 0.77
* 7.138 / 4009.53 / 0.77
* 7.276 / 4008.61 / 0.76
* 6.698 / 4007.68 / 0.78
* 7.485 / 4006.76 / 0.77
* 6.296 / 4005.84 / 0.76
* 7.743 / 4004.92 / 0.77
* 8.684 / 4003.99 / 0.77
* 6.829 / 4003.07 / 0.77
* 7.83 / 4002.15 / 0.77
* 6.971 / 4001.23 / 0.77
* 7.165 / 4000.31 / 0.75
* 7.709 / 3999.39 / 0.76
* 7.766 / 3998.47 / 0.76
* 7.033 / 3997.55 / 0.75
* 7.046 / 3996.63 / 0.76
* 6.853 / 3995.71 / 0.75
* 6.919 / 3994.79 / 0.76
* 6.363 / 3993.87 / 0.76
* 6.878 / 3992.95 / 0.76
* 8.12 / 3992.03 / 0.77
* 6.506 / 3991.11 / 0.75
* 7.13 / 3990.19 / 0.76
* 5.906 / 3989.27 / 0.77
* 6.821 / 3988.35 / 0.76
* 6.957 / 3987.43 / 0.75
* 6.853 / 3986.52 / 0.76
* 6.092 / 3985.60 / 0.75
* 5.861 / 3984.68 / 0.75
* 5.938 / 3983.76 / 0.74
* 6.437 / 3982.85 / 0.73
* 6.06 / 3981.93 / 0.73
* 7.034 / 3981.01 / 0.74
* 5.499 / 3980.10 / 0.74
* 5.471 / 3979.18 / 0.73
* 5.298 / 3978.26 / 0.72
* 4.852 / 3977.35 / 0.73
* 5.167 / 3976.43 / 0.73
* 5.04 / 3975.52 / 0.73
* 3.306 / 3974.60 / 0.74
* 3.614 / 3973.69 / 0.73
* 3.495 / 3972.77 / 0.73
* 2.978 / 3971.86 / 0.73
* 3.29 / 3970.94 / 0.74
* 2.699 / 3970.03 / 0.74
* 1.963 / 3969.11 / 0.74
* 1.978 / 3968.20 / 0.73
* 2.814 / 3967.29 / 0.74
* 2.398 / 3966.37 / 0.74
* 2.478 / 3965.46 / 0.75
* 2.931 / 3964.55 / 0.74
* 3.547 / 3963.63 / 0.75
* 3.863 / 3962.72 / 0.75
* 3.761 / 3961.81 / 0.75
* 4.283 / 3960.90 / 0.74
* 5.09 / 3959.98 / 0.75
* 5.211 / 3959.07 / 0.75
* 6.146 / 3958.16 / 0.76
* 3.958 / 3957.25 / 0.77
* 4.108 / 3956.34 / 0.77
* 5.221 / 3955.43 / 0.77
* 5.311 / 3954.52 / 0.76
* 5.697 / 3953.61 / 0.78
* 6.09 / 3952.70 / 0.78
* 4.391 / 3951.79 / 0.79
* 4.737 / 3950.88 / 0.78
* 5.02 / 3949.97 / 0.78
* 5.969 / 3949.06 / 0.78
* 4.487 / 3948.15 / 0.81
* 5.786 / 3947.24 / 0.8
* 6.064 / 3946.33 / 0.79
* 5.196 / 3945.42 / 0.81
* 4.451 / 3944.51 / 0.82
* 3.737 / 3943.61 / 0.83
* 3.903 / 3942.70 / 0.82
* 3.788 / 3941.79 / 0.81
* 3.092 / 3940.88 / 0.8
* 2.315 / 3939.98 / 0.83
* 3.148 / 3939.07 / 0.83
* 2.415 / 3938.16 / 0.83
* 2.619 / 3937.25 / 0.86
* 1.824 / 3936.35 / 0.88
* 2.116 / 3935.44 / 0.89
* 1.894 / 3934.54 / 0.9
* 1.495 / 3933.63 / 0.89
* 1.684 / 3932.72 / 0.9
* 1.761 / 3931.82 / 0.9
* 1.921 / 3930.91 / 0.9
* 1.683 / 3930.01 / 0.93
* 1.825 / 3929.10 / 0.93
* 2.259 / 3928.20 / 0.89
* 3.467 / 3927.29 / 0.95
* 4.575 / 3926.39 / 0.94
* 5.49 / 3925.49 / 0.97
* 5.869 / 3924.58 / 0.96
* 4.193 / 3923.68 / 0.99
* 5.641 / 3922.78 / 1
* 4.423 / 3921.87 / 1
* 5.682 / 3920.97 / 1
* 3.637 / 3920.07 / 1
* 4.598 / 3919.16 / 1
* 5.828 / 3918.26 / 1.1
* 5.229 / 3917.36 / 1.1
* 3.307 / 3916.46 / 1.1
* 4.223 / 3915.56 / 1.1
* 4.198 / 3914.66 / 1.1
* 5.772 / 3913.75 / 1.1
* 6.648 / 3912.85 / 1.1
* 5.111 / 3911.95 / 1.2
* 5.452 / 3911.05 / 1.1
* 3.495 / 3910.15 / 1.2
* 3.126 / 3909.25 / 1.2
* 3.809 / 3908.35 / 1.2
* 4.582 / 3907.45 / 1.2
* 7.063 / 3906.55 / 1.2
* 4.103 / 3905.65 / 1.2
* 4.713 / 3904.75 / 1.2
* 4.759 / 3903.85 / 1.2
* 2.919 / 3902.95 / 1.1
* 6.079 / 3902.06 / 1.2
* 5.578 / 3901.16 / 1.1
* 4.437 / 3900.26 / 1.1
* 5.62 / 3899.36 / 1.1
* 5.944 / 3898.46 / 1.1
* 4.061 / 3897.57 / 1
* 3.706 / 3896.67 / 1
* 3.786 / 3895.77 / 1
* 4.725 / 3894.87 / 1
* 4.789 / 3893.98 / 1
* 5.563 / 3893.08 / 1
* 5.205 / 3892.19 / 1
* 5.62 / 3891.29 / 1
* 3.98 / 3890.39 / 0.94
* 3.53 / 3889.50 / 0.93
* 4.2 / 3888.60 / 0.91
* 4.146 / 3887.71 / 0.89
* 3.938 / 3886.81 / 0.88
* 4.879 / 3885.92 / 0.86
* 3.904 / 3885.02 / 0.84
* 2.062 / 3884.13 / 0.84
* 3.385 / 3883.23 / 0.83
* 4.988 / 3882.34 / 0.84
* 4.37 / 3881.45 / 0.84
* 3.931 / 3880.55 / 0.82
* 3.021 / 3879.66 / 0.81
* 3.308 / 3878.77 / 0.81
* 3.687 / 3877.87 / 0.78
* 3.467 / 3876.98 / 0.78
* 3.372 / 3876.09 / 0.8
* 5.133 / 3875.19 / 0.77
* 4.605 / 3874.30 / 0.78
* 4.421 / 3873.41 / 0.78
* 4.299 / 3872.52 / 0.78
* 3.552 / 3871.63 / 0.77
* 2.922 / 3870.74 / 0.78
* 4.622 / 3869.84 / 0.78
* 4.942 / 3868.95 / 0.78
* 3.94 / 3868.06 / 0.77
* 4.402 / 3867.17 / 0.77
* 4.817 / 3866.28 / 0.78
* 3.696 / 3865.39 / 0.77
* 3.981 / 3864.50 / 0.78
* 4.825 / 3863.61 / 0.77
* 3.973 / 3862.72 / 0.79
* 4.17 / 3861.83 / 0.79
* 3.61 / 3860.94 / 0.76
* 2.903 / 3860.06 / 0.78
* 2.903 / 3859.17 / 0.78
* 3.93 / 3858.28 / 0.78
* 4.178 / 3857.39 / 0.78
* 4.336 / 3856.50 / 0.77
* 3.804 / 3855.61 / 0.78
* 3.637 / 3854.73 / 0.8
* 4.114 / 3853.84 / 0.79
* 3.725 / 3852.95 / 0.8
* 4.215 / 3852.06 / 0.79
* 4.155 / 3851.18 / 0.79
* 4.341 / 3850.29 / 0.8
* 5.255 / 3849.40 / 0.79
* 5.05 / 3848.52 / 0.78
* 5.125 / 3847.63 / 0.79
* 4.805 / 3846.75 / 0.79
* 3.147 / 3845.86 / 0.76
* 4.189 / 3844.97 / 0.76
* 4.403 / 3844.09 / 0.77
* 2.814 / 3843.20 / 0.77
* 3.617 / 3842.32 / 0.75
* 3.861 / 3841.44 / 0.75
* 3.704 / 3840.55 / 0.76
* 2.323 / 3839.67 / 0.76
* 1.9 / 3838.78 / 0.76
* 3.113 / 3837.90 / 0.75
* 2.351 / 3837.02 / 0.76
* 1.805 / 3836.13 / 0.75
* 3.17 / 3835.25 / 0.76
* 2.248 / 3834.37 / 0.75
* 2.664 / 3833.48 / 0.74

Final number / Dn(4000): 1.95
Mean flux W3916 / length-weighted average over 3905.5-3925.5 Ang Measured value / 4.84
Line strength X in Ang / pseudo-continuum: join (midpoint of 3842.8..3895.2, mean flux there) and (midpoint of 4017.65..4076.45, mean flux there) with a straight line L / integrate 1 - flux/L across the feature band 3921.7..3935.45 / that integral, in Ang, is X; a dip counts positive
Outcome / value 5.4 Ang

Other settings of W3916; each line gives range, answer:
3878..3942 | 4.03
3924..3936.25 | 2.76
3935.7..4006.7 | 5.13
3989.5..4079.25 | 7.32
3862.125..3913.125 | 4.36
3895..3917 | 4.69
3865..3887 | 3.99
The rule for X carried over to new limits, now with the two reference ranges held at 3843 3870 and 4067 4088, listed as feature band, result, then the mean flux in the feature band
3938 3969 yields 7.7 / 4.21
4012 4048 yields -4.1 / 7.55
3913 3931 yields 3.0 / 4.28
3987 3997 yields -1.1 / 6.86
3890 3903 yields -0.3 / 4.86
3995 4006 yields -1.8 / 7.35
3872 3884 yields 1.4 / 3.95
